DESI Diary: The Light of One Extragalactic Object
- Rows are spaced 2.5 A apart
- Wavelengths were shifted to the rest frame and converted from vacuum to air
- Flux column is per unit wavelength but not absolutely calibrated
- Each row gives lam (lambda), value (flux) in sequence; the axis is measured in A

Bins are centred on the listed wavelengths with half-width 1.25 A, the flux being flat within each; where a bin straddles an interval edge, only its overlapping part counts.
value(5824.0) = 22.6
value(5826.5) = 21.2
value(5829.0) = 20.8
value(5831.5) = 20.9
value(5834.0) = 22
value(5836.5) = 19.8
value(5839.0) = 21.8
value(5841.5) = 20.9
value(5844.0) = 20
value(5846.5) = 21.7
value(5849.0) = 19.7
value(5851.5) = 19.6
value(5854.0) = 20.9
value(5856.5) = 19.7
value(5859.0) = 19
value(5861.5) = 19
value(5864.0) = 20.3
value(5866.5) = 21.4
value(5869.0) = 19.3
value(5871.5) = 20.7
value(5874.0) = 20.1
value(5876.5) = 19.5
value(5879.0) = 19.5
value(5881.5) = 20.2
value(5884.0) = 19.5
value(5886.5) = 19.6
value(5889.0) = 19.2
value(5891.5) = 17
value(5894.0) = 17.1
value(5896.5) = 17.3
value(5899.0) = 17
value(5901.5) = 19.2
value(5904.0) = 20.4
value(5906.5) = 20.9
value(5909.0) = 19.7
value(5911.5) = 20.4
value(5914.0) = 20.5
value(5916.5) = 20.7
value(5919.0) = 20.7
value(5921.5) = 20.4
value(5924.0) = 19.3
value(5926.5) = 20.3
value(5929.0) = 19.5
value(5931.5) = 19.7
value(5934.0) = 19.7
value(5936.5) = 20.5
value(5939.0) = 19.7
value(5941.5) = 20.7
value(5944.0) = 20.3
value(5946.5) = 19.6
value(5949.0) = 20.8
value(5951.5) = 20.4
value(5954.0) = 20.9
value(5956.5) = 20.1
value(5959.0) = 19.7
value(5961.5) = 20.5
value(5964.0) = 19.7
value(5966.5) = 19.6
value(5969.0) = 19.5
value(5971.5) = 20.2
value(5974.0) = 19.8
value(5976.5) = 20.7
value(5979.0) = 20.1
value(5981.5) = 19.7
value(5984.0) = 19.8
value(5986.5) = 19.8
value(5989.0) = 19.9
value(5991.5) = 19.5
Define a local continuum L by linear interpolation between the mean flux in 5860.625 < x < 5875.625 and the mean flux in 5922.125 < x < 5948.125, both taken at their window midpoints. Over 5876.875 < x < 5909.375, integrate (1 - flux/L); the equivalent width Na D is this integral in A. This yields 1.80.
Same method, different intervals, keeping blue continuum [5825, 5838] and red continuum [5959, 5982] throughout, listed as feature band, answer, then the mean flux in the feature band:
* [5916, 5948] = 0.3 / 20.1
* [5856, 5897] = 2.6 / 19.3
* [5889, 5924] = 1.9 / 19.3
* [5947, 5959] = -0.2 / 20.4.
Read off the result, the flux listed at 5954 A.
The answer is 20.9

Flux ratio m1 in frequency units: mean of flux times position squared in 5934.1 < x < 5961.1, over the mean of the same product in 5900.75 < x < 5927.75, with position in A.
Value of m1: 1.01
